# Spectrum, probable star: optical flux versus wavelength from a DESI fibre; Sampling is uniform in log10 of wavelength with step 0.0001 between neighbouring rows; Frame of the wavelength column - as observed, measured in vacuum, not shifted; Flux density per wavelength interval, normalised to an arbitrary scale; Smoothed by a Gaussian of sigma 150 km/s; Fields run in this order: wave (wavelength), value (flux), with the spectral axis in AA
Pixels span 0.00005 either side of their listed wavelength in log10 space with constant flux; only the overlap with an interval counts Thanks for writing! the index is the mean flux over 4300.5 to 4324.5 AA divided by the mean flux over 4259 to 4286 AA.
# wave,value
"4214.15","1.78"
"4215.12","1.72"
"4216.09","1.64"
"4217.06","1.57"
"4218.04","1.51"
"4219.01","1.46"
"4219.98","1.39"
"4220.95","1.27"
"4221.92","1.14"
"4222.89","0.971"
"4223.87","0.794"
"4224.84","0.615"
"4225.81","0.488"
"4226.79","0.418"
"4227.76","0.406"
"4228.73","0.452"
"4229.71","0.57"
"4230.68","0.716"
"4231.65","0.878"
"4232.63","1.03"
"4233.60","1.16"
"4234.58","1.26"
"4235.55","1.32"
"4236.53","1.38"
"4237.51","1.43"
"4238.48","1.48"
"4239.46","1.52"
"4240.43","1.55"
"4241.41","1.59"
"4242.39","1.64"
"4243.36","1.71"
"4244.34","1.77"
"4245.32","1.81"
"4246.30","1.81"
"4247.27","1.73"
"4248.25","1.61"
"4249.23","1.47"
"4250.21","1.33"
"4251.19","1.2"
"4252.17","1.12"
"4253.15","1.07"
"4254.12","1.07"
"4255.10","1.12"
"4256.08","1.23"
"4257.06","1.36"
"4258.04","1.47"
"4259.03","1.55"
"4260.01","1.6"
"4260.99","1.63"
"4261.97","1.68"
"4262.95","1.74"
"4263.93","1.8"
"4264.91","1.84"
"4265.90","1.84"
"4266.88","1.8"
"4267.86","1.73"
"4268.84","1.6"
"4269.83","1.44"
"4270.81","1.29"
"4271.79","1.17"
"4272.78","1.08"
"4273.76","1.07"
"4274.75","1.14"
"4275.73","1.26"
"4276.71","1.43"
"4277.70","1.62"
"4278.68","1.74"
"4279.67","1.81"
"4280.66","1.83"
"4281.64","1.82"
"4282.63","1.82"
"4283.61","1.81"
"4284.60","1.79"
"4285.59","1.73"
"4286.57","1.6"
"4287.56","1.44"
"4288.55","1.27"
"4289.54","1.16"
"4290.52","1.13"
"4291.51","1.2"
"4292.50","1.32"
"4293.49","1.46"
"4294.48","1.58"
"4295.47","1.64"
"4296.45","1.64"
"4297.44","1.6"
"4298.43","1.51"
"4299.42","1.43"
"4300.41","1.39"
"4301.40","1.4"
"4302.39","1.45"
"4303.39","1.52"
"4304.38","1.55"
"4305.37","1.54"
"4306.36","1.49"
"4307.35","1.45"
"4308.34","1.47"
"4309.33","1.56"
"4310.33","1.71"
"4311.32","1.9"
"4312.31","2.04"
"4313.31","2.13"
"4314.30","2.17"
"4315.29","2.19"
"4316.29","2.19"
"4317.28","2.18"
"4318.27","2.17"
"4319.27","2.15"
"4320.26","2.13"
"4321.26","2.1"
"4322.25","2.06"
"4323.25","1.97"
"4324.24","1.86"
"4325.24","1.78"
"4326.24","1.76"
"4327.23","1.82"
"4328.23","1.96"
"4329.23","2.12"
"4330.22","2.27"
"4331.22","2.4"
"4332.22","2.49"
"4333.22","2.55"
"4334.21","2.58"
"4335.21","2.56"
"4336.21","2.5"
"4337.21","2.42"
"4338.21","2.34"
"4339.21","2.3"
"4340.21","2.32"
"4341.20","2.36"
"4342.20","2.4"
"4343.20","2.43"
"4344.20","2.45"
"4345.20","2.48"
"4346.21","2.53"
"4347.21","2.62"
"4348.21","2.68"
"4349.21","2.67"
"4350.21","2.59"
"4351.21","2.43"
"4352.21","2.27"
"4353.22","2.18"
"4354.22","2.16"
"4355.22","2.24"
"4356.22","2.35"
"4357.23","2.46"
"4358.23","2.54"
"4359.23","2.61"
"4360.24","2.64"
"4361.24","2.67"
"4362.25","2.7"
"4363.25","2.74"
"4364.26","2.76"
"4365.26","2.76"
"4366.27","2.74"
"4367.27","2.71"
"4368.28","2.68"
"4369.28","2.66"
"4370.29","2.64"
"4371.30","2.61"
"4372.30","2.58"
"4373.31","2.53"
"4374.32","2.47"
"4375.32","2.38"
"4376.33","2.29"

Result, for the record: 1.15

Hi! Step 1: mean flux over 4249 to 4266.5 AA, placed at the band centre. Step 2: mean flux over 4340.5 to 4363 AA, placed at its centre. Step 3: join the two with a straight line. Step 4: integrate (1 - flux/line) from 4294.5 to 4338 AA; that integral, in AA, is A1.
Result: 3.7 AA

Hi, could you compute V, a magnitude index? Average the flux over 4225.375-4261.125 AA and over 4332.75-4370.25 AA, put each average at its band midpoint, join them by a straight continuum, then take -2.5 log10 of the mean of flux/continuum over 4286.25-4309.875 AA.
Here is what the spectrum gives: 0.29 mag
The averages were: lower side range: 1.27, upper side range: 2.52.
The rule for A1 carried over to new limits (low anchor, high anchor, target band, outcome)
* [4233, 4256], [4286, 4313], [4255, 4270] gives -1.5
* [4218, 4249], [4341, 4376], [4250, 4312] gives 7.5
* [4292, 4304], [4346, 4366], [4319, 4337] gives -1.2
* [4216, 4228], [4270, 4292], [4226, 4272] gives -4.4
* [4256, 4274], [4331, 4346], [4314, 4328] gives 1.2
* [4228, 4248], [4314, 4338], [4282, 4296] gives 2.5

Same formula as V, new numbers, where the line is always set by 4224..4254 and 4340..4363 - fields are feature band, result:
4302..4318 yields 0.13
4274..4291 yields 0.10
